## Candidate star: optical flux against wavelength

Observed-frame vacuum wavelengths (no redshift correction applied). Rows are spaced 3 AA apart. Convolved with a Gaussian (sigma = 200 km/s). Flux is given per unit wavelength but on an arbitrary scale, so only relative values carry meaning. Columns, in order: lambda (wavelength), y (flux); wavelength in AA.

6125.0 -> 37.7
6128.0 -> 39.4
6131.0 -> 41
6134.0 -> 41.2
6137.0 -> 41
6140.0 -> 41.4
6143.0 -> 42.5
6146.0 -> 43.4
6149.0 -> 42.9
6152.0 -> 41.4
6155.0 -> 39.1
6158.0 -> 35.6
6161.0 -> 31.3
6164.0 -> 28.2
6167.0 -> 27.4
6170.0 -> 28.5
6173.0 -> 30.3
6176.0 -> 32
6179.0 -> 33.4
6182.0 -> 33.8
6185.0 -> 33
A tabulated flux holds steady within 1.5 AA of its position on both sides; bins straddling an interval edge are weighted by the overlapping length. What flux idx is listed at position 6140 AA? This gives 41.4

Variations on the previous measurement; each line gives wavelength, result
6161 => 31.3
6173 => 30.3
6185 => 33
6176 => 32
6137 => 41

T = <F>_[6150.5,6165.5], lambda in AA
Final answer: 35.1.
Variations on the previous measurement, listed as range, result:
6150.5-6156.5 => 40.2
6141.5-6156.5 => 41.9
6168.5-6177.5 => 30.3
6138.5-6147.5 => 42.4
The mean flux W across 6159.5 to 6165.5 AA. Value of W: 29.8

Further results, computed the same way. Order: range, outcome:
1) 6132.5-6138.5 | 41.1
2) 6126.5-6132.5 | 40.2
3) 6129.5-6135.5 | 41.1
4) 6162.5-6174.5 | 28.6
